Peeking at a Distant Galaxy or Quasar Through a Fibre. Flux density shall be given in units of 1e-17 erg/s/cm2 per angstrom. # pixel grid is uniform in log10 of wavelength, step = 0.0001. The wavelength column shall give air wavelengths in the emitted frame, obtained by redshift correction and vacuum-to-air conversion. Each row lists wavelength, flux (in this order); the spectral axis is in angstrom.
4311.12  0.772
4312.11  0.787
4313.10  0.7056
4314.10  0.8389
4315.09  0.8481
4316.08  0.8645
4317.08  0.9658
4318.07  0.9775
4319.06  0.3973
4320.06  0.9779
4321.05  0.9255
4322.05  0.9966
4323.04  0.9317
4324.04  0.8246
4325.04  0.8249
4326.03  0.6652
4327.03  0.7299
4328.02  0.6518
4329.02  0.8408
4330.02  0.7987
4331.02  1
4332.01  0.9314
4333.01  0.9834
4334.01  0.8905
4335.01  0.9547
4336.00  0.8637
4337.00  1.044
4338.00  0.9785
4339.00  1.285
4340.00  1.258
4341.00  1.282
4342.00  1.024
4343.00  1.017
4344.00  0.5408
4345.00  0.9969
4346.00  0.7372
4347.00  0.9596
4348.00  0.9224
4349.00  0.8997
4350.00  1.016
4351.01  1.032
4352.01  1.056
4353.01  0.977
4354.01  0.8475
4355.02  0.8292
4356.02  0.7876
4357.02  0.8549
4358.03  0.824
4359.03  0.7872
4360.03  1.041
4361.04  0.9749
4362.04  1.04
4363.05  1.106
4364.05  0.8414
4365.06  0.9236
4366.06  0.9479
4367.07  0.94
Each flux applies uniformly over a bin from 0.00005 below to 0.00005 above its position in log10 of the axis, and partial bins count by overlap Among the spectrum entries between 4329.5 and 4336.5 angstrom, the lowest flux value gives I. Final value 0.7987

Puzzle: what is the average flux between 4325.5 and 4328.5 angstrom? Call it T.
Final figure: 0.686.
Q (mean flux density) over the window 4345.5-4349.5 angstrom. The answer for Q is 0.881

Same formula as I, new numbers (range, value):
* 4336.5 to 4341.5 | 0.9785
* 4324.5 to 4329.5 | 0.6518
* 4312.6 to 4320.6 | 0.3973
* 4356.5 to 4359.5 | 0.7872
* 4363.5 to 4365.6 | 0.8414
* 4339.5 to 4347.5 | 0.5408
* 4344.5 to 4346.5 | 0.7372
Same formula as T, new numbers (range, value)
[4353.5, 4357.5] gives 0.83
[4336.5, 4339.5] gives 1.1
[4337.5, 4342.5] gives 1.16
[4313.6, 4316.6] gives 0.851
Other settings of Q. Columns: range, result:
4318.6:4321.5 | 0.769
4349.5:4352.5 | 1.03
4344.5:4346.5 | 0.868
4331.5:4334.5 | 0.937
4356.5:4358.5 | 0.838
